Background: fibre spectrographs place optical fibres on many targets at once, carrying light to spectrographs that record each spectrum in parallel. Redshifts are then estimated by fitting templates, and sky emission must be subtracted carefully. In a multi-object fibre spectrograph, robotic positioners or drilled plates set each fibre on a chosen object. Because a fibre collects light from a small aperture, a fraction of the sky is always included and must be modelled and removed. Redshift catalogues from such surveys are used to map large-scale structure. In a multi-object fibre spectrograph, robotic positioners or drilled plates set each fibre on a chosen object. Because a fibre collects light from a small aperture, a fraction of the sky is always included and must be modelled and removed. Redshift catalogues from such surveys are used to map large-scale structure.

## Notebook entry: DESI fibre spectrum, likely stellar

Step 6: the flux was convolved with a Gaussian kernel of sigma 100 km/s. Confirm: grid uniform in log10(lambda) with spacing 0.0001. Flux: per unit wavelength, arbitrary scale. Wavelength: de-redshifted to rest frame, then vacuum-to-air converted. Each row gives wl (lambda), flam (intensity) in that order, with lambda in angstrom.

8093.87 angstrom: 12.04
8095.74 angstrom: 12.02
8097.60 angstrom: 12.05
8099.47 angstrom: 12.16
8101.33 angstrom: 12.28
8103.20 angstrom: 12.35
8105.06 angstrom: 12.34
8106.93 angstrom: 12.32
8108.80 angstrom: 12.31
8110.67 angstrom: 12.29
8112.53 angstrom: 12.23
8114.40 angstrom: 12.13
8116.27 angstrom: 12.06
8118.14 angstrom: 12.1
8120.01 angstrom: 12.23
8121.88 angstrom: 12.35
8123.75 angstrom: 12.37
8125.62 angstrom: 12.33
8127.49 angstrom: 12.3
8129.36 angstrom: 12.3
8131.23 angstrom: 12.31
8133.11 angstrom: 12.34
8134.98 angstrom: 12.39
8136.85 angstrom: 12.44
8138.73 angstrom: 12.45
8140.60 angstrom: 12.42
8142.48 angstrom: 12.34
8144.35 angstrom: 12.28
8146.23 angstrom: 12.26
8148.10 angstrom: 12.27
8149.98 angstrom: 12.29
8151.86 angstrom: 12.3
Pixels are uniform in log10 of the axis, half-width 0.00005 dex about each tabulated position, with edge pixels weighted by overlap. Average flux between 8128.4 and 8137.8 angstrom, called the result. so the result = 12.4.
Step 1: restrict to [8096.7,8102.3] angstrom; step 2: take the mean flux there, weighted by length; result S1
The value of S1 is 12.2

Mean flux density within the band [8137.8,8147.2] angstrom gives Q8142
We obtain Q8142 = 12.4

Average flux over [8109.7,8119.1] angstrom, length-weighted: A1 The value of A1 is 12.2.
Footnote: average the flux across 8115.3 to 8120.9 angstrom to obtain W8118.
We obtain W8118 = 12.1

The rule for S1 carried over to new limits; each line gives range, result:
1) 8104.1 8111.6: 12.3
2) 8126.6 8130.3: 12.3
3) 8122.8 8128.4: 12.3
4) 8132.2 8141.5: 12.4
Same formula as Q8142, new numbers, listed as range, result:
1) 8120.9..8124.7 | 12.4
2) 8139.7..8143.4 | 12.4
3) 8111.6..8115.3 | 12.2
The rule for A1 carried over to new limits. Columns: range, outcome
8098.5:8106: 12.3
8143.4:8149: 12.3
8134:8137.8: 12.4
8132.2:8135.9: 12.4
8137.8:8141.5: 12.4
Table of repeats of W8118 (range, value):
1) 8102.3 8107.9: 12.3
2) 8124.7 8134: 12.3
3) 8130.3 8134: 12.3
